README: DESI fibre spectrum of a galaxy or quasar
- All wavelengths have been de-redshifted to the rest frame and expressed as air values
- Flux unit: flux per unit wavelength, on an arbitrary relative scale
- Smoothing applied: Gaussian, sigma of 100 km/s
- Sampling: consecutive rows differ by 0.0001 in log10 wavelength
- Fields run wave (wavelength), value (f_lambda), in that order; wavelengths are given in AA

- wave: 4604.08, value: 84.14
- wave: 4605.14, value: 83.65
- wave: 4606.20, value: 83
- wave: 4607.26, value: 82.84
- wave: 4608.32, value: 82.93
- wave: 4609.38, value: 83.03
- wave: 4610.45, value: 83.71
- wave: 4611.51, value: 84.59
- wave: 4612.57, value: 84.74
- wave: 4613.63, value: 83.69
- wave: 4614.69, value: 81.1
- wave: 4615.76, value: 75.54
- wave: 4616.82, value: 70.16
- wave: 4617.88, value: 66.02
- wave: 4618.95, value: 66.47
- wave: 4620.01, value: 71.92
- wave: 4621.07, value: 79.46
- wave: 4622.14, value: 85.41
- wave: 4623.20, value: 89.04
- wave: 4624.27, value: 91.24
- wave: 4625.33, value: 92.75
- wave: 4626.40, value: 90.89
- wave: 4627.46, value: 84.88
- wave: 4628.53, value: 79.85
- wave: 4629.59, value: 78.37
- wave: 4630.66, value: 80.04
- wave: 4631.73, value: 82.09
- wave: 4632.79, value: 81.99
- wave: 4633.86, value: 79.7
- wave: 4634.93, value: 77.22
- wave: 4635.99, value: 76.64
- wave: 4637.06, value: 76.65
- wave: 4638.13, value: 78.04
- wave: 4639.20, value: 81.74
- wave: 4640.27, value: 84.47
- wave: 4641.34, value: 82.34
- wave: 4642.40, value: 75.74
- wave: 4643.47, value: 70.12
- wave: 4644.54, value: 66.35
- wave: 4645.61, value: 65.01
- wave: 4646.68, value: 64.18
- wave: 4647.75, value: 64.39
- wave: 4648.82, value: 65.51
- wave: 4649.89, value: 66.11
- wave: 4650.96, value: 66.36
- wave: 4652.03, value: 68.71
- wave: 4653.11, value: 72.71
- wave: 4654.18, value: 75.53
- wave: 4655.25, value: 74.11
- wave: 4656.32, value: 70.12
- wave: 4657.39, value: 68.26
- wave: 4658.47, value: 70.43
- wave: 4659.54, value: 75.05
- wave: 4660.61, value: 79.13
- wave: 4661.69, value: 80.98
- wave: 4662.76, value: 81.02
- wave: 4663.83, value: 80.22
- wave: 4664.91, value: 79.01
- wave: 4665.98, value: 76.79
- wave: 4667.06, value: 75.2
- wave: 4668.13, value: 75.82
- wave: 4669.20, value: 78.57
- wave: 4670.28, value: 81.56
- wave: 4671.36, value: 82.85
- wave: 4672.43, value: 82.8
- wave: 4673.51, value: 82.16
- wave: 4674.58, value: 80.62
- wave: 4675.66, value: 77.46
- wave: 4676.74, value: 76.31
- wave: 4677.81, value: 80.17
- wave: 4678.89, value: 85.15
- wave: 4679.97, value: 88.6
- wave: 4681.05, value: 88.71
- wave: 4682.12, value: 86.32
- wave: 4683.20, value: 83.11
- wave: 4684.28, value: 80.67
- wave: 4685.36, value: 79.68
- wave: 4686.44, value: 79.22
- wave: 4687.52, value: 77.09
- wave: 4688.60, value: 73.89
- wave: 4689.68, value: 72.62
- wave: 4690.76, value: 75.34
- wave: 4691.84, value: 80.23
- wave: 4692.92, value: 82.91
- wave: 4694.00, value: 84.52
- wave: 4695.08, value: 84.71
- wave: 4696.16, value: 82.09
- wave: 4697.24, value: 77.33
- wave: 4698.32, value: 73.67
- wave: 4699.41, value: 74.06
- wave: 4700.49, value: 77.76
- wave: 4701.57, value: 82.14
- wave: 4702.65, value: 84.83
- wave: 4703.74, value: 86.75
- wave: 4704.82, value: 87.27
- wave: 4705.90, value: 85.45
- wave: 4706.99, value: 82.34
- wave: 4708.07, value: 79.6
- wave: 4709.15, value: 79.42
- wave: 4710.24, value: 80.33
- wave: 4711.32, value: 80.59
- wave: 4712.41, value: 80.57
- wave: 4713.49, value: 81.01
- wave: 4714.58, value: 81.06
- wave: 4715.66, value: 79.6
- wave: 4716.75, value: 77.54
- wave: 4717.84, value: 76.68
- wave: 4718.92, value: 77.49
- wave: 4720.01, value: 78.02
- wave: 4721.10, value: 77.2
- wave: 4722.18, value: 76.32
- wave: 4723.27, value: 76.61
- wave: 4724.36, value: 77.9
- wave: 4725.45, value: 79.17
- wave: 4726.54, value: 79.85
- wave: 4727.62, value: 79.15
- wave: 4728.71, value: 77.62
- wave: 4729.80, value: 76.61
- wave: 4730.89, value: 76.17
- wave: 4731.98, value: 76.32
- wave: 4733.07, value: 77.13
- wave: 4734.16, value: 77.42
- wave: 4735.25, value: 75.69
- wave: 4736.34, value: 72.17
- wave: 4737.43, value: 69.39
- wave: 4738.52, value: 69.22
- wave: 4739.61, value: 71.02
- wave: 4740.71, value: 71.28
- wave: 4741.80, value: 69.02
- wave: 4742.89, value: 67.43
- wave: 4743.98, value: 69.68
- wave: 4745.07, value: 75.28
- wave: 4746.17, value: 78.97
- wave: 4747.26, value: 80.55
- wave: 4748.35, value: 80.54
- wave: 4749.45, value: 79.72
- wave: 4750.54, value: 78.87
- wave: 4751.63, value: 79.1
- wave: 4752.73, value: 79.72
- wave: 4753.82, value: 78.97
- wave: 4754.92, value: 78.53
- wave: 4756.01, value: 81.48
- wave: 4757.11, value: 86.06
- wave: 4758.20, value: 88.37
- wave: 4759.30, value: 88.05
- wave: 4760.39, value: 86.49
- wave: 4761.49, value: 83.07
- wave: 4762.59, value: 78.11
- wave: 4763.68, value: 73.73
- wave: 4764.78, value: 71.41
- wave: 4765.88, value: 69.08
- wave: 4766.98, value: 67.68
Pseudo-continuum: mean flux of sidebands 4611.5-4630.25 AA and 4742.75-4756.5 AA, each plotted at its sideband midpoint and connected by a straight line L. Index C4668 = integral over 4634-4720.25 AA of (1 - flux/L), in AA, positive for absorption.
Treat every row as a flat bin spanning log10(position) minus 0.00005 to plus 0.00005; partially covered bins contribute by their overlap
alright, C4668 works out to 1.7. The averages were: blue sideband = 80.8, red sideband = 77.9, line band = 78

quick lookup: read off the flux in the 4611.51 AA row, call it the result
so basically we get 84.59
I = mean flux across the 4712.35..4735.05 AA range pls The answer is 78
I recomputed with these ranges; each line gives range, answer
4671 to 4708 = 81.1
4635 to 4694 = 76.8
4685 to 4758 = 78.2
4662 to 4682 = 80.9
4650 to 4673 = 75.8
